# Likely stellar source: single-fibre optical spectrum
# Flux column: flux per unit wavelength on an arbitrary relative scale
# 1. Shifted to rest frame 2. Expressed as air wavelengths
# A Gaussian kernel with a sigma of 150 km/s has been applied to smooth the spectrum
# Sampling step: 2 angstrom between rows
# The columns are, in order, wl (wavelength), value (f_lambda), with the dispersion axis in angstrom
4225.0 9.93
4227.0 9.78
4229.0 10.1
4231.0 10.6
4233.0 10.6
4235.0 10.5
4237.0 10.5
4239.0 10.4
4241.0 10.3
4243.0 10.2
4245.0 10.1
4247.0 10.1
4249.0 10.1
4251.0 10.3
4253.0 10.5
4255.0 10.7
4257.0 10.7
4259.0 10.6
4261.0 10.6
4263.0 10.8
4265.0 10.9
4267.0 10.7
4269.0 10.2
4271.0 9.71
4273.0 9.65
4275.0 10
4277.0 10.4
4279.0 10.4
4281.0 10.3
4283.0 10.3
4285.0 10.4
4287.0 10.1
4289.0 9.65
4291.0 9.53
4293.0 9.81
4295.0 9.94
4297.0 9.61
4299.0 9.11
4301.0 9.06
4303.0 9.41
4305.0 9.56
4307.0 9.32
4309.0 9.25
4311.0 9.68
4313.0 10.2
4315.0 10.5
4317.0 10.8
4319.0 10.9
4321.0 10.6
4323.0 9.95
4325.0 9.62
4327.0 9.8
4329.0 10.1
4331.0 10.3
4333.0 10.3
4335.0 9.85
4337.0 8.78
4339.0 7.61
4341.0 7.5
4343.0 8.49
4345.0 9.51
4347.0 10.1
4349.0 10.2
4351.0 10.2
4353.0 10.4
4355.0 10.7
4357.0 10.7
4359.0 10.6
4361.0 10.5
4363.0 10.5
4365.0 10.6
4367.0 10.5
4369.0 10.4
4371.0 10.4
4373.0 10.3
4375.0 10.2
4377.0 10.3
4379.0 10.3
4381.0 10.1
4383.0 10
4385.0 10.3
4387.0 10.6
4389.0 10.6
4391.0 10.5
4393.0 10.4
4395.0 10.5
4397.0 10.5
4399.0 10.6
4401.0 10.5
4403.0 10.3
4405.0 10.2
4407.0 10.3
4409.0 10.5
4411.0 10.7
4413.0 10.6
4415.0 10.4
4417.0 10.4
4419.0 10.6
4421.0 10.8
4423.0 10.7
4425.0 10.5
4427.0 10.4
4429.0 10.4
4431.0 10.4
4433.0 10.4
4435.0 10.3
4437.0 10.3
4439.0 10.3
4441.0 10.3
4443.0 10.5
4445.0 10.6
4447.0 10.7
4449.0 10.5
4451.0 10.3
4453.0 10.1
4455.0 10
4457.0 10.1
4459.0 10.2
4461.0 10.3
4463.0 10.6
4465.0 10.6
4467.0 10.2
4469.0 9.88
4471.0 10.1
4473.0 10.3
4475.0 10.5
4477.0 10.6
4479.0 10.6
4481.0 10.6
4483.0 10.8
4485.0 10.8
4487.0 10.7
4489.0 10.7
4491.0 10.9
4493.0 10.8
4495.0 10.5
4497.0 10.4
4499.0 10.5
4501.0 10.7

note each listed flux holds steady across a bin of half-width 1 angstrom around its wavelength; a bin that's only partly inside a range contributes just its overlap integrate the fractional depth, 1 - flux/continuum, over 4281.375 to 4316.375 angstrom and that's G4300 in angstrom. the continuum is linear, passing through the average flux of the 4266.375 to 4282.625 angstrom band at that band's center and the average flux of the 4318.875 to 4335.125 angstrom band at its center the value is 1.37 angstrom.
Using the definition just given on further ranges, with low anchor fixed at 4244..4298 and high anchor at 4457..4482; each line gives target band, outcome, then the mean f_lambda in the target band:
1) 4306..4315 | 0.5 angstrom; 9.71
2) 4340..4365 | 0.7 angstrom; 9.98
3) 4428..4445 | -0.1 angstrom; 10.4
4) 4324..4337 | 0.5 angstrom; 9.9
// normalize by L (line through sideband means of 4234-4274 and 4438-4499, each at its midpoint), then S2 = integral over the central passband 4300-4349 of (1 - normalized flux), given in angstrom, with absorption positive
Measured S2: 3.6 angstrom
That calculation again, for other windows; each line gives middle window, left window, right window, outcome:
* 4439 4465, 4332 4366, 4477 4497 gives 0.26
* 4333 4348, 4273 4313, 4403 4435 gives 1.66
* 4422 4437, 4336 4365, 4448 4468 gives -0.43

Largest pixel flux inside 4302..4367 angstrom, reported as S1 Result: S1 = 10.9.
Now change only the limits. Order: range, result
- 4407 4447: 10.8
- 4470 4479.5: 10.6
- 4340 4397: 10.7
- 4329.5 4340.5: 10.3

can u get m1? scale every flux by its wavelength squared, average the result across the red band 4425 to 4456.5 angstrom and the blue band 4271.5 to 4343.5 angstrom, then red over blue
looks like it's 1.13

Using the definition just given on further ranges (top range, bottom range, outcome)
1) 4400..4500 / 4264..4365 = 1.12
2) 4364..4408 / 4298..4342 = 1.11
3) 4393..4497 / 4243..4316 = 1.12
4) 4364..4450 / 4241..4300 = 1.09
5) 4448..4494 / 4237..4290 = 1.11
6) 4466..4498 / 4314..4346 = 1.17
